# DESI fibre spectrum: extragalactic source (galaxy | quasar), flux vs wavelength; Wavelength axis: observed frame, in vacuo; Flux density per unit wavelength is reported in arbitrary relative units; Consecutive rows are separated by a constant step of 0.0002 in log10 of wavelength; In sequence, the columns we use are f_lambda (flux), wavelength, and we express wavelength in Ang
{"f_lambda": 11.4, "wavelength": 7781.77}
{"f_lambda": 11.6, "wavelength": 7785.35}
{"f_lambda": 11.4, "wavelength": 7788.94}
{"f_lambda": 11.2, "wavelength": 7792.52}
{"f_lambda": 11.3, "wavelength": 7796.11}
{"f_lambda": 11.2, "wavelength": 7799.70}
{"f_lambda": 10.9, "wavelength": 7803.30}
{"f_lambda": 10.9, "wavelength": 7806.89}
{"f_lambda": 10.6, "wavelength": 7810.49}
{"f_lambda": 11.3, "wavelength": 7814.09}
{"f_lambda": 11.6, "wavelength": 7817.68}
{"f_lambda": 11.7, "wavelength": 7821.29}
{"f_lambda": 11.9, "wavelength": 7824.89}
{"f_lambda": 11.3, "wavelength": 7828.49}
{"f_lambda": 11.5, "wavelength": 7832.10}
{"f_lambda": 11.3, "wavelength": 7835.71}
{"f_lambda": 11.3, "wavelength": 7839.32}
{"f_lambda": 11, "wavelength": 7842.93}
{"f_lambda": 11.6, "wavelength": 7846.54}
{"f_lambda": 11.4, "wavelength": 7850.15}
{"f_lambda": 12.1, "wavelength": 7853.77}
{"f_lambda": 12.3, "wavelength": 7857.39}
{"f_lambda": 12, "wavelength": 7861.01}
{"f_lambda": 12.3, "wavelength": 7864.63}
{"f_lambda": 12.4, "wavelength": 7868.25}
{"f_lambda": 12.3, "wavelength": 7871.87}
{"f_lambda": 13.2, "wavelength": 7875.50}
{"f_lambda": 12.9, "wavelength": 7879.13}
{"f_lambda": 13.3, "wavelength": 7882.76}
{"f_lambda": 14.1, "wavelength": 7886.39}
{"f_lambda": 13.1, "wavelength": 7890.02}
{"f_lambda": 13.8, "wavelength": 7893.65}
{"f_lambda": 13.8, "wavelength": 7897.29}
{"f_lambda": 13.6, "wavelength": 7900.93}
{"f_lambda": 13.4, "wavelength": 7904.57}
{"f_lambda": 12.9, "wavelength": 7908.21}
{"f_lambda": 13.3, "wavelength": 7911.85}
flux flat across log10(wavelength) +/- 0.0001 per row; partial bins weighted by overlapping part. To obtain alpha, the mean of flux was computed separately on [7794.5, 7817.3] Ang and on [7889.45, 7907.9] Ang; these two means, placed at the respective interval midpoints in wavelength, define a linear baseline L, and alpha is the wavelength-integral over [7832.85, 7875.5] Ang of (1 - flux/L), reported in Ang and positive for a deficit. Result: 1.6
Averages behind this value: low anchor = 11.1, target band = 11.9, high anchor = 13.5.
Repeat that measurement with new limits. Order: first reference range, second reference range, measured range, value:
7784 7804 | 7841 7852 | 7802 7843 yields 0.1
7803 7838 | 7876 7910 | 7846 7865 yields 0.6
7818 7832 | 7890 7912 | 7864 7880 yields 0.2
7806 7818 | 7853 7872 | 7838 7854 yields 0.6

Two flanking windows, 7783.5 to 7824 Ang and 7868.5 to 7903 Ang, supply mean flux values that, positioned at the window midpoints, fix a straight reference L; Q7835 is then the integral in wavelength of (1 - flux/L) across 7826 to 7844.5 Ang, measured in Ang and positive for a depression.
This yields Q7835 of 1.1 Ang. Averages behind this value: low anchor 11.3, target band 11.3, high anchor 13.3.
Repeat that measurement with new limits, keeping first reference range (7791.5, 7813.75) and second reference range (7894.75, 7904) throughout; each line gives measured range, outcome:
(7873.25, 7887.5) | -0.2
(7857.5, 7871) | 0.5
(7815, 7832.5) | 0.0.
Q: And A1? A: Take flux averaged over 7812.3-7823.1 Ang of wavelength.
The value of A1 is 11.5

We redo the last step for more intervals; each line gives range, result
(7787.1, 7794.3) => 11.3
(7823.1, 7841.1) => 11.5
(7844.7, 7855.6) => 11.7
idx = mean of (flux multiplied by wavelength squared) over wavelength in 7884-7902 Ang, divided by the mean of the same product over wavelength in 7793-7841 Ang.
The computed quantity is 1.23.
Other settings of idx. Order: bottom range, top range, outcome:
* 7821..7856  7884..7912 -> 1.19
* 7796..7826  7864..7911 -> 1.20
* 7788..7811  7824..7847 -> 1.04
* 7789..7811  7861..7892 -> 1.19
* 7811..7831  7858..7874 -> 1.08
